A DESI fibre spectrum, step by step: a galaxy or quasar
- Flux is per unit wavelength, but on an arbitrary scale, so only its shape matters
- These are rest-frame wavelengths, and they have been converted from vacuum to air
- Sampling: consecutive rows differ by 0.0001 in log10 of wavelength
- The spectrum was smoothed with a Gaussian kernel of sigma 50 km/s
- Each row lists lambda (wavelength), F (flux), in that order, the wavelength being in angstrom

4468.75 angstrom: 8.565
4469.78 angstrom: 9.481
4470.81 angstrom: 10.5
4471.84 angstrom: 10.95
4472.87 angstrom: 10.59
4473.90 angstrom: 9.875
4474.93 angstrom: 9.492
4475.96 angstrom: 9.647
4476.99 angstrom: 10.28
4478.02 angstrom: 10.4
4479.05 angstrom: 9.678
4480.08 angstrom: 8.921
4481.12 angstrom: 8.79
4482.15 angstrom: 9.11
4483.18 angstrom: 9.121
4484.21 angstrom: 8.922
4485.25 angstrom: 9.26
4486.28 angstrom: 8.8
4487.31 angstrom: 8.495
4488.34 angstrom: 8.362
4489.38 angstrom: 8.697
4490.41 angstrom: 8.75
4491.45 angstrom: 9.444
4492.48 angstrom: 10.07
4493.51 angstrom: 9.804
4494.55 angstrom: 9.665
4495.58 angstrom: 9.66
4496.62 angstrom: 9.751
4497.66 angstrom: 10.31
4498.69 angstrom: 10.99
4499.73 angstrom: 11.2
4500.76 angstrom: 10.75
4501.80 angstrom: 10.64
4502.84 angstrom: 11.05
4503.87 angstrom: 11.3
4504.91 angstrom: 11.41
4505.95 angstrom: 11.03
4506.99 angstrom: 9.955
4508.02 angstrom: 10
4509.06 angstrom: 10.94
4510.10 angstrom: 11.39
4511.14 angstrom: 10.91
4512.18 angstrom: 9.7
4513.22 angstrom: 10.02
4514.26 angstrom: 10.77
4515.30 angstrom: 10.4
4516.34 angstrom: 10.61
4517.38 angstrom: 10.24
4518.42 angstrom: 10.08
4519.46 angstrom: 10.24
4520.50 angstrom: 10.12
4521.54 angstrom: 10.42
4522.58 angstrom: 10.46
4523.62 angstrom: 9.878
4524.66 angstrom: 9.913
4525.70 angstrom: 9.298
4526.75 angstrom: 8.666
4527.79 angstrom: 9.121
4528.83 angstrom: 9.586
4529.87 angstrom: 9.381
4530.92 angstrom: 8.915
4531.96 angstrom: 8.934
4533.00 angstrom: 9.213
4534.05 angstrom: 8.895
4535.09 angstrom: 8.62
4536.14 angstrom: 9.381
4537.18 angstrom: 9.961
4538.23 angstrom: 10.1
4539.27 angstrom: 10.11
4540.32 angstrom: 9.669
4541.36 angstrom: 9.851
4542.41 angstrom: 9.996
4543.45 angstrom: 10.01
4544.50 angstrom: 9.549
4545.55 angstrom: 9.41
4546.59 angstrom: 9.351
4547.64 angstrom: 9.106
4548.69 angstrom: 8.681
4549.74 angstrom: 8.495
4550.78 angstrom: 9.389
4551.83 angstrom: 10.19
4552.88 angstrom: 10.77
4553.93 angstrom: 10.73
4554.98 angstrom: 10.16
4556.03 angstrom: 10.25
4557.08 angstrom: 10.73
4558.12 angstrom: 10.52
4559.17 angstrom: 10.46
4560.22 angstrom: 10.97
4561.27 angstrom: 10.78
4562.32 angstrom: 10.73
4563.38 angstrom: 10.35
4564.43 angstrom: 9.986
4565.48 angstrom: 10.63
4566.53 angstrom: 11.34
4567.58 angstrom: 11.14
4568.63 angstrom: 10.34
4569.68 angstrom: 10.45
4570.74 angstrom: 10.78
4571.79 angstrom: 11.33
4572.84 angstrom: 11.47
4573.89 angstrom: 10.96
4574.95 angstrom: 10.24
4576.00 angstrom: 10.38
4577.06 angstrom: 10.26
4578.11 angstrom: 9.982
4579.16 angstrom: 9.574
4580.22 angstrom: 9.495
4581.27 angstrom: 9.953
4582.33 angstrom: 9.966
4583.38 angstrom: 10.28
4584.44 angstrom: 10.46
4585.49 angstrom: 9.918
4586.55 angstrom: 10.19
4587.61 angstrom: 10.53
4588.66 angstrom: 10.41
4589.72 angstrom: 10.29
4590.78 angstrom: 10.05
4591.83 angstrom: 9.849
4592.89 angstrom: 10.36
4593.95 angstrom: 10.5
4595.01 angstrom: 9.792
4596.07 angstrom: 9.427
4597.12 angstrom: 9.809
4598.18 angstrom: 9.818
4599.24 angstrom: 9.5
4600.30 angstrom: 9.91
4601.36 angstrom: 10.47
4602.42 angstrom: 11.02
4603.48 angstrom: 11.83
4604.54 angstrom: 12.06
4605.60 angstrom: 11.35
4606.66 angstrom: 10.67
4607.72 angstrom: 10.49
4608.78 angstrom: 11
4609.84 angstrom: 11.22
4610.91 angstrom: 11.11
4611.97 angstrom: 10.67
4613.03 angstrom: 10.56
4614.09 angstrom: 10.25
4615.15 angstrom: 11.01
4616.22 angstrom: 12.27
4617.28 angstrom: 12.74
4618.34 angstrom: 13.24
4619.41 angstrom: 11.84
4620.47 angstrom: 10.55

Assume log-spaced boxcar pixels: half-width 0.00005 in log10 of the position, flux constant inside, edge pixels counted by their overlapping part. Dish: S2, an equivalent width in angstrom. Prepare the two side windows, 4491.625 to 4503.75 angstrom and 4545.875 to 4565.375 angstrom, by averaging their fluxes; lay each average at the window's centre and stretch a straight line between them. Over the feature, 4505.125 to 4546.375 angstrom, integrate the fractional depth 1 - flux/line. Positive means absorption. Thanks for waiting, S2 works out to 1.37 angstrom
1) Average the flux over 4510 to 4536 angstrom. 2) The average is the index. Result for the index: 9.8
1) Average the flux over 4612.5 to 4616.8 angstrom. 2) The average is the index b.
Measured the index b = 11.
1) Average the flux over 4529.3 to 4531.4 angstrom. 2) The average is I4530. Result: 9.15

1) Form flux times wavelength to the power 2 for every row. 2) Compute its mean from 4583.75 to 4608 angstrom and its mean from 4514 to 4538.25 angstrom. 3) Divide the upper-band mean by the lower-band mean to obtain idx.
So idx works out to 1.10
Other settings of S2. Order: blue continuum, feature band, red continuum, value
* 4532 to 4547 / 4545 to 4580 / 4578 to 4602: -1.9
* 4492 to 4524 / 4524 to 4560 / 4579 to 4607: 2.6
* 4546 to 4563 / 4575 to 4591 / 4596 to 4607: 0.4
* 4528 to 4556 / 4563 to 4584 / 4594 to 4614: -0.8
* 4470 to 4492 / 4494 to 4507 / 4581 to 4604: -1.4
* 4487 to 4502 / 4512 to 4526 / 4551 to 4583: -0.2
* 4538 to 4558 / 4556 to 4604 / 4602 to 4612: 0.7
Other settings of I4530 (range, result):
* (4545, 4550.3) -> 9.02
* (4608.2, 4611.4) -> 11.1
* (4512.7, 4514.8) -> 10.4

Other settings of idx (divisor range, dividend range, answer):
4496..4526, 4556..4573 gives 1.05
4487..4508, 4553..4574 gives 1.09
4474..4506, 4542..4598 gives 1.08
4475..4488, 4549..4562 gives 1.14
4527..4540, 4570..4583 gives 1.13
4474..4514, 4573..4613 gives 1.09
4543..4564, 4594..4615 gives 1.08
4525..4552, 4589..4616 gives 1.16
